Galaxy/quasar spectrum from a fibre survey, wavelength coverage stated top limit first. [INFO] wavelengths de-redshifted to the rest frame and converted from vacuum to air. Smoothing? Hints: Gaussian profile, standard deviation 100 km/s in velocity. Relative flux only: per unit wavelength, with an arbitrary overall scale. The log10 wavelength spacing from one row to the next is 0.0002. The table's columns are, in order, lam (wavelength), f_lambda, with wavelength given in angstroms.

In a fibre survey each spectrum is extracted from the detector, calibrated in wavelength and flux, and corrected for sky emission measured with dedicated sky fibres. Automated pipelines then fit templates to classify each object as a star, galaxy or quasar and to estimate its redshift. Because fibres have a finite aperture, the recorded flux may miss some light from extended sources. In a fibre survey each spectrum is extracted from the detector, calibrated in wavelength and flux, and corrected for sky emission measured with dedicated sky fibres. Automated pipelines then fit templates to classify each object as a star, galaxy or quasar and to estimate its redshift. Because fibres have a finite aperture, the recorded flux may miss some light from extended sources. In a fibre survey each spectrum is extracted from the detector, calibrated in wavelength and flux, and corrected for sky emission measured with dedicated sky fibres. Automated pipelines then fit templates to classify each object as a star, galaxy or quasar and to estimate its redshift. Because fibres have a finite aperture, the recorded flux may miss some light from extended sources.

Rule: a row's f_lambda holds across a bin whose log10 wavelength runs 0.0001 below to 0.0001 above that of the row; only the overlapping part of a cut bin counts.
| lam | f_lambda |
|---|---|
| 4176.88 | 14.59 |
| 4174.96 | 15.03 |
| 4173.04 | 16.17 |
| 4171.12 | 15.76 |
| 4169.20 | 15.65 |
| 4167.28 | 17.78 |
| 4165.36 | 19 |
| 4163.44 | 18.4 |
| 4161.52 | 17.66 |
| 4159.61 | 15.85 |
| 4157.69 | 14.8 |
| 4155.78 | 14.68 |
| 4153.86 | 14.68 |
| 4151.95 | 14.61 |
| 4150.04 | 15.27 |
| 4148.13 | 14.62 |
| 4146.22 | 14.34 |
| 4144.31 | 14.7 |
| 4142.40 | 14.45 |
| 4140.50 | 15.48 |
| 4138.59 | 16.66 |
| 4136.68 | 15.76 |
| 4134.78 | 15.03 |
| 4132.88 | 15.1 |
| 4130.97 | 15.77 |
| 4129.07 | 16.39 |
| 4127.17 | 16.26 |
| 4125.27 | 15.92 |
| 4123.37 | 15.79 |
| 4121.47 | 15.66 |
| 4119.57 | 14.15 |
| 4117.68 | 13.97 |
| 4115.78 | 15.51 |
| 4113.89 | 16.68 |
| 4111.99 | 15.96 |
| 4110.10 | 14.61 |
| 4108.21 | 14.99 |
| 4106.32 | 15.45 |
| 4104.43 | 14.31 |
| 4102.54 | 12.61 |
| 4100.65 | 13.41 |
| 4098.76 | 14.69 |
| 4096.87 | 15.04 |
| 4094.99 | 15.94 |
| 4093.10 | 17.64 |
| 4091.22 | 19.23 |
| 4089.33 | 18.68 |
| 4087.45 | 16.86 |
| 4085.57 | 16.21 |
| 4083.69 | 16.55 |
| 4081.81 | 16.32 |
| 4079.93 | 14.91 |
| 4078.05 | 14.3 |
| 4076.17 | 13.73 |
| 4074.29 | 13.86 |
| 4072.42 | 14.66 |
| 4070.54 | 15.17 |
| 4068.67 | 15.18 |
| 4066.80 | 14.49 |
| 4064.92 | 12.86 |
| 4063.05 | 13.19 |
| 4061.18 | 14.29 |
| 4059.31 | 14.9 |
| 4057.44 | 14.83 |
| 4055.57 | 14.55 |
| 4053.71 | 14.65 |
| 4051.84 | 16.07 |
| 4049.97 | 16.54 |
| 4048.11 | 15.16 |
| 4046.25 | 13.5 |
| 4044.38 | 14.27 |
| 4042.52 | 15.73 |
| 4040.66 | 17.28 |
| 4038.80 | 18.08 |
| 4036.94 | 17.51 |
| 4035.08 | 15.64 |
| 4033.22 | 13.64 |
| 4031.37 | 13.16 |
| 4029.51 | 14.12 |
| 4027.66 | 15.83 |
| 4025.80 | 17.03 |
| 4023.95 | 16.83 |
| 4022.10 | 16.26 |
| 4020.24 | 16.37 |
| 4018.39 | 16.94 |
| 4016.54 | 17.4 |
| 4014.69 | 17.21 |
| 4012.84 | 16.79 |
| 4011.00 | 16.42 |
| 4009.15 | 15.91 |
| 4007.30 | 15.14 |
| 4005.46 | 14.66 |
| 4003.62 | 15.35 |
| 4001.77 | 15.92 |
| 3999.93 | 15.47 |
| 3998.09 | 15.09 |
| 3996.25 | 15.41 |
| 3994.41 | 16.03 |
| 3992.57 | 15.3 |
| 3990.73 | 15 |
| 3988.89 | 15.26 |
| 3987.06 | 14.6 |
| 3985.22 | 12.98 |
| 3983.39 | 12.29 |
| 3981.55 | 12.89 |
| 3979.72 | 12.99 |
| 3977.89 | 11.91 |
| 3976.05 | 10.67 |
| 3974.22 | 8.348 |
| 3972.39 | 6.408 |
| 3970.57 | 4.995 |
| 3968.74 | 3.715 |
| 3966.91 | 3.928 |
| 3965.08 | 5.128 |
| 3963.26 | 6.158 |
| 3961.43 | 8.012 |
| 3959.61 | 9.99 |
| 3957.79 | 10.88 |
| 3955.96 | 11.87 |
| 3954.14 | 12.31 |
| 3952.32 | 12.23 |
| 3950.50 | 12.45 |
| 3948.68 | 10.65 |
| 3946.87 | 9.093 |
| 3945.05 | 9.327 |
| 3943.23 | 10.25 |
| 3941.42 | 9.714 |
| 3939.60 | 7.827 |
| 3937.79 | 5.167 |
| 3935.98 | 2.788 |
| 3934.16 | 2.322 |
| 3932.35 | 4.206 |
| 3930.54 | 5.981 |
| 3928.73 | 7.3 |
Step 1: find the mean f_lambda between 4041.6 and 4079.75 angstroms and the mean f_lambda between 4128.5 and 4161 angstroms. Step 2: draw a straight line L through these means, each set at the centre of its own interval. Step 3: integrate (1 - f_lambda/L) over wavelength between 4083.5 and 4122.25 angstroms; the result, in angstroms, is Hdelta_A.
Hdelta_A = -1.84 angstroms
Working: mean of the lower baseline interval 14.6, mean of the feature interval 15.6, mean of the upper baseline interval 15.2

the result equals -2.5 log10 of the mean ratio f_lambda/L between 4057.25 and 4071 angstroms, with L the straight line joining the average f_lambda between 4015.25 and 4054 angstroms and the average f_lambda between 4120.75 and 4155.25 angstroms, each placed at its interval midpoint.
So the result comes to 0.10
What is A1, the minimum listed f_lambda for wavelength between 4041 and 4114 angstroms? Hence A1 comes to 12.61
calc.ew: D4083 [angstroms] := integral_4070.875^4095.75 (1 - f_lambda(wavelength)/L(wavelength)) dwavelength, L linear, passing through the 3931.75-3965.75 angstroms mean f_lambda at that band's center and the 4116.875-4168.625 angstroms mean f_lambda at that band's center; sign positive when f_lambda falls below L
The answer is -4.7 angstroms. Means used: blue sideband 8.51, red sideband 15.7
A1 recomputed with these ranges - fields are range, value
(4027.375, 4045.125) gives 13.16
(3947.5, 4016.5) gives 3.715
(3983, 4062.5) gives 12.29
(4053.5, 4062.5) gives 14.29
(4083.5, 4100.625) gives 14.69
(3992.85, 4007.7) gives 14.66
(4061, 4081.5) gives 12.86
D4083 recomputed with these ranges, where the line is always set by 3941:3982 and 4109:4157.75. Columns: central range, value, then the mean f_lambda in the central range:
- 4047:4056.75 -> -2.3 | 15.4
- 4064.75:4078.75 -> -1.3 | 14.4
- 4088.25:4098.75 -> -2.4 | 17.1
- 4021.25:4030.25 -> -3.6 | 16.1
